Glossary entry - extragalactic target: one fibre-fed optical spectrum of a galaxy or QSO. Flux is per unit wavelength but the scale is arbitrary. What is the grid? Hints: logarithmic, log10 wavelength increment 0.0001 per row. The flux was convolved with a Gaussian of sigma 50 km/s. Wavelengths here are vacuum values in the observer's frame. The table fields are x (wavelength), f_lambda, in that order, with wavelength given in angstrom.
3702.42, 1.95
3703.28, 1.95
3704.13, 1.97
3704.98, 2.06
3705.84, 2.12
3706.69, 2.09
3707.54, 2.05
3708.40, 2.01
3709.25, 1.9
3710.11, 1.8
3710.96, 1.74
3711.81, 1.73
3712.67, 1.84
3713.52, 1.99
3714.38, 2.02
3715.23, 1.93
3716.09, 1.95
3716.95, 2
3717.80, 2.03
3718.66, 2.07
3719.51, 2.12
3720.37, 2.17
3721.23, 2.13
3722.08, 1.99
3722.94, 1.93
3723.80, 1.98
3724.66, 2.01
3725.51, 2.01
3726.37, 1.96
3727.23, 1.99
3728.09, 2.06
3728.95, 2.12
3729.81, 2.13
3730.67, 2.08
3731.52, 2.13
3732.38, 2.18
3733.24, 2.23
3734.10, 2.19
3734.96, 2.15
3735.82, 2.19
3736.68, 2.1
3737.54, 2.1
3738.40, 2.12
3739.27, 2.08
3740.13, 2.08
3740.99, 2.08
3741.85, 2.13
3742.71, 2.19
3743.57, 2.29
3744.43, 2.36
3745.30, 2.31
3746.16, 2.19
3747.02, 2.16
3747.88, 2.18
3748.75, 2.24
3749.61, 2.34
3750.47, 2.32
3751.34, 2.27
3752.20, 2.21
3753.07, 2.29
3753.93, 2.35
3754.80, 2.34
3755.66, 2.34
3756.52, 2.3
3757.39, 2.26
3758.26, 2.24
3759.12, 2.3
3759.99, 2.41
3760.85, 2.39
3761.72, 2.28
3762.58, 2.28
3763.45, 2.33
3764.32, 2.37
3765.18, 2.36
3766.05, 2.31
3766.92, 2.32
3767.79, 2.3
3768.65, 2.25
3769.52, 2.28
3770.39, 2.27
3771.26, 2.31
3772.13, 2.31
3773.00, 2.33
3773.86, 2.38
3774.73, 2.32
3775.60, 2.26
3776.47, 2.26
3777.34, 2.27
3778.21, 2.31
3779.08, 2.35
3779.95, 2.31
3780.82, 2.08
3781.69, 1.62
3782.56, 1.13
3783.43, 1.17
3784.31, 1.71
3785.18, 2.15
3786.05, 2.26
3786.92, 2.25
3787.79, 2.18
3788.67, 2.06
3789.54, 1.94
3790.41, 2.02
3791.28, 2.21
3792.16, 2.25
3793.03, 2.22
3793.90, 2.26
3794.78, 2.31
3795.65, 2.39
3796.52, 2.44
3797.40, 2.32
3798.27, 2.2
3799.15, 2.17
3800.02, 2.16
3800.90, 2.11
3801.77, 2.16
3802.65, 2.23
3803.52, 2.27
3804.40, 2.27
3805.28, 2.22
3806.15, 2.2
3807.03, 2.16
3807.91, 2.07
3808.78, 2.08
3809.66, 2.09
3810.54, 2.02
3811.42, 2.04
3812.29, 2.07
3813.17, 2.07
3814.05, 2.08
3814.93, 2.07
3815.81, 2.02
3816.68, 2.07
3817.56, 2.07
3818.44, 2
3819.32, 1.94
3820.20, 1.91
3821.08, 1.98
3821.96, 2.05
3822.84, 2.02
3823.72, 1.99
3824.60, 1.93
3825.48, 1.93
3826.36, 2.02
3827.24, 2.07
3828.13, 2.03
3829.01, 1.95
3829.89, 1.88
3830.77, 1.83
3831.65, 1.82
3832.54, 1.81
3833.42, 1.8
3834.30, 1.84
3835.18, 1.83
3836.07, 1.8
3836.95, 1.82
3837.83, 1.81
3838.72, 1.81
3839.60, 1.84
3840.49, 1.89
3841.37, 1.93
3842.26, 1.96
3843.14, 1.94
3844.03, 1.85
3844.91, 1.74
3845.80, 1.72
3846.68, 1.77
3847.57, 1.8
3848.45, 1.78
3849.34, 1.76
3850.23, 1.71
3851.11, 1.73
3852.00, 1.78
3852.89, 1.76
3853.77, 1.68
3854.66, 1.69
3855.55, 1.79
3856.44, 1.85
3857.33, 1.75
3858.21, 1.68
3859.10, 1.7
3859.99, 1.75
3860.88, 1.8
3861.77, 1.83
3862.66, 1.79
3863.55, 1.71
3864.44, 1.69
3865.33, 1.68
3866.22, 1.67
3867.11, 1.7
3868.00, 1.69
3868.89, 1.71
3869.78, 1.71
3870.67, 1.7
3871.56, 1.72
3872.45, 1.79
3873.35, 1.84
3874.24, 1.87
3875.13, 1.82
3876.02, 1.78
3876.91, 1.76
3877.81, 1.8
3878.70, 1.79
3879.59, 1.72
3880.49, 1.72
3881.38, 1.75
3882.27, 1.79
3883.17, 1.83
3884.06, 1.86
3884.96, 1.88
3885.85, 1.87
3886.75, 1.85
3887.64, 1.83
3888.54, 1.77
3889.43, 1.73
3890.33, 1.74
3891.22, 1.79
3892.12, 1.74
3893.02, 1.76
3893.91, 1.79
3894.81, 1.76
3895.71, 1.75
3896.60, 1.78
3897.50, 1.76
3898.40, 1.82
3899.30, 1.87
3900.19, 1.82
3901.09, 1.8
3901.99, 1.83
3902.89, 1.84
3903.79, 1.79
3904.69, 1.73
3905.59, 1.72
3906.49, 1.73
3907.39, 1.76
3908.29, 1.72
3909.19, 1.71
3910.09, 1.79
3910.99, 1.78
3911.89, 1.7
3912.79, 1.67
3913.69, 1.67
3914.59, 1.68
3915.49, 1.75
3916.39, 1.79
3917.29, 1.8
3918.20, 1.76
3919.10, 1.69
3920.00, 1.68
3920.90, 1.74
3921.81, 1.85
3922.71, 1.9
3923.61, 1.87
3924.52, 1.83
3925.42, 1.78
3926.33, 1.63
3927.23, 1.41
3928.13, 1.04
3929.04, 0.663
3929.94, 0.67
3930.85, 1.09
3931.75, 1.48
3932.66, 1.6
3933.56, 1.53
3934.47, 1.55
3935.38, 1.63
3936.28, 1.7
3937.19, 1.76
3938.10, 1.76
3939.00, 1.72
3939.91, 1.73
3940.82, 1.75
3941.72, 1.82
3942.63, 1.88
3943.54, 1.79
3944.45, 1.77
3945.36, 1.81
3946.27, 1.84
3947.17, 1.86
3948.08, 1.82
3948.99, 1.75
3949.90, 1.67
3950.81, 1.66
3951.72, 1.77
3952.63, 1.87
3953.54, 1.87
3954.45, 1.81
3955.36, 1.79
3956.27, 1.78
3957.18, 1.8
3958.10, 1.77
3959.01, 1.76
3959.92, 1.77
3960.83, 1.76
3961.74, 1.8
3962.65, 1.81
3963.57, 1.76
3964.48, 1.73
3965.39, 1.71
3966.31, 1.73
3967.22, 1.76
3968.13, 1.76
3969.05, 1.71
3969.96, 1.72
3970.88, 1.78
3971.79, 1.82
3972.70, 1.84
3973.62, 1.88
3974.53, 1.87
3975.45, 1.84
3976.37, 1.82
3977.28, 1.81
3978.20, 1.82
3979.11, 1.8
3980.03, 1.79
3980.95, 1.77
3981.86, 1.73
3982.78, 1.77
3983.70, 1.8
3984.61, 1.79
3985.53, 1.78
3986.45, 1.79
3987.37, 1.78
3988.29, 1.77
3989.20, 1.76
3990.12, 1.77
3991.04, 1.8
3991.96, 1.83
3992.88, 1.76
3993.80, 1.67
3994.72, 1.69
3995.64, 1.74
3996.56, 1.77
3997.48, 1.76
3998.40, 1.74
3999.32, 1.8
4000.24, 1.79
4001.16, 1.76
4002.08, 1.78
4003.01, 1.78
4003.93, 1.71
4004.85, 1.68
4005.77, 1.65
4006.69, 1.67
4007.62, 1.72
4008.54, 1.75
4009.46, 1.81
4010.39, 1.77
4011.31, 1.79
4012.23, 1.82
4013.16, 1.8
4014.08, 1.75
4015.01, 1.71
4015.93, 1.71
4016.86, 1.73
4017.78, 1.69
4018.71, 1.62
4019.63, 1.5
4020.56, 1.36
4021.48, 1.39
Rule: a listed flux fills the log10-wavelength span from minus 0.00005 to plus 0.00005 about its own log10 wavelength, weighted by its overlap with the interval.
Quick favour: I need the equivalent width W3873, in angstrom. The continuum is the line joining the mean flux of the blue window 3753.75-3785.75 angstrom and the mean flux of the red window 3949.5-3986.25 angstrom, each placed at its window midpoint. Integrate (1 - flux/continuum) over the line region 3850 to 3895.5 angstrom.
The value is 5.05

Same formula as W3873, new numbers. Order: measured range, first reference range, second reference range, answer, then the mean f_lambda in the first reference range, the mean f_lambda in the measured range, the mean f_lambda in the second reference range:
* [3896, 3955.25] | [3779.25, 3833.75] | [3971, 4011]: 5.6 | 2.05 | 1.69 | 1.77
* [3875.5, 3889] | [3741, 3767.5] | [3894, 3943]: 0.1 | 2.29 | 1.8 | 1.67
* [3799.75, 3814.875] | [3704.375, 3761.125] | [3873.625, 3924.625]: -1.3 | 2.12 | 2.13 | 1.78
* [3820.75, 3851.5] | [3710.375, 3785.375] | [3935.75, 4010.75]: 2.0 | 2.14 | 1.87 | 1.77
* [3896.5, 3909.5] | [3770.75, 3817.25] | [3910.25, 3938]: -0.8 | 2.14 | 1.78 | 1.59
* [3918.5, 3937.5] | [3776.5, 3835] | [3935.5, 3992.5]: 3.3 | 2.06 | 1.53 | 1.78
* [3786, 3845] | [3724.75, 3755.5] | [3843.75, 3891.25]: -3.4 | 2.18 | 2.04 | 1.76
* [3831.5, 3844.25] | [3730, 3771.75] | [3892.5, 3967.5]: 0.9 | 2.25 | 1.85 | 1.71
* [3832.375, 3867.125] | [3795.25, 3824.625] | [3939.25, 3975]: 4.2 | 2.12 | 1.78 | 1.78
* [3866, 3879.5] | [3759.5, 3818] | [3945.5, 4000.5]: 1.6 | 2.17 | 1.76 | 1.78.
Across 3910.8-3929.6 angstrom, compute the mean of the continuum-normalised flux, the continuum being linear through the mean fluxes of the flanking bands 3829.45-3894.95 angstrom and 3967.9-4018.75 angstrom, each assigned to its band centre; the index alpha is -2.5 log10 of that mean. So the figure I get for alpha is 0.08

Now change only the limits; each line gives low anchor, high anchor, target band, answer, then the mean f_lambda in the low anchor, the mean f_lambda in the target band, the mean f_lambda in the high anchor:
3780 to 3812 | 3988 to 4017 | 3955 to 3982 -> 0.01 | 2.1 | 1.78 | 1.75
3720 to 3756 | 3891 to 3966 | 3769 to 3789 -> -0.03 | 2.16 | 2.11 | 1.71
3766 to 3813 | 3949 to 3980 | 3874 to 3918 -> 0.09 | 2.16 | 1.78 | 1.78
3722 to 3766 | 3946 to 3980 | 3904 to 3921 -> 0.09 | 2.2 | 1.73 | 1.79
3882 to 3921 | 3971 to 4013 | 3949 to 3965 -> 0.00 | 1.77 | 1.77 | 1.77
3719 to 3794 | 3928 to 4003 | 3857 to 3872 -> 0.13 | 2.17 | 1.72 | 1.72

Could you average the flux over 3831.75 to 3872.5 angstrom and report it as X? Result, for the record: 1.77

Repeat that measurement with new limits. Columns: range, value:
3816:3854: 1.88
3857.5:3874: 1.73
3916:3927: 1.77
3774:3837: 2.06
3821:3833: 1.95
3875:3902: 1.79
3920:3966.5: 1.68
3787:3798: 2.22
